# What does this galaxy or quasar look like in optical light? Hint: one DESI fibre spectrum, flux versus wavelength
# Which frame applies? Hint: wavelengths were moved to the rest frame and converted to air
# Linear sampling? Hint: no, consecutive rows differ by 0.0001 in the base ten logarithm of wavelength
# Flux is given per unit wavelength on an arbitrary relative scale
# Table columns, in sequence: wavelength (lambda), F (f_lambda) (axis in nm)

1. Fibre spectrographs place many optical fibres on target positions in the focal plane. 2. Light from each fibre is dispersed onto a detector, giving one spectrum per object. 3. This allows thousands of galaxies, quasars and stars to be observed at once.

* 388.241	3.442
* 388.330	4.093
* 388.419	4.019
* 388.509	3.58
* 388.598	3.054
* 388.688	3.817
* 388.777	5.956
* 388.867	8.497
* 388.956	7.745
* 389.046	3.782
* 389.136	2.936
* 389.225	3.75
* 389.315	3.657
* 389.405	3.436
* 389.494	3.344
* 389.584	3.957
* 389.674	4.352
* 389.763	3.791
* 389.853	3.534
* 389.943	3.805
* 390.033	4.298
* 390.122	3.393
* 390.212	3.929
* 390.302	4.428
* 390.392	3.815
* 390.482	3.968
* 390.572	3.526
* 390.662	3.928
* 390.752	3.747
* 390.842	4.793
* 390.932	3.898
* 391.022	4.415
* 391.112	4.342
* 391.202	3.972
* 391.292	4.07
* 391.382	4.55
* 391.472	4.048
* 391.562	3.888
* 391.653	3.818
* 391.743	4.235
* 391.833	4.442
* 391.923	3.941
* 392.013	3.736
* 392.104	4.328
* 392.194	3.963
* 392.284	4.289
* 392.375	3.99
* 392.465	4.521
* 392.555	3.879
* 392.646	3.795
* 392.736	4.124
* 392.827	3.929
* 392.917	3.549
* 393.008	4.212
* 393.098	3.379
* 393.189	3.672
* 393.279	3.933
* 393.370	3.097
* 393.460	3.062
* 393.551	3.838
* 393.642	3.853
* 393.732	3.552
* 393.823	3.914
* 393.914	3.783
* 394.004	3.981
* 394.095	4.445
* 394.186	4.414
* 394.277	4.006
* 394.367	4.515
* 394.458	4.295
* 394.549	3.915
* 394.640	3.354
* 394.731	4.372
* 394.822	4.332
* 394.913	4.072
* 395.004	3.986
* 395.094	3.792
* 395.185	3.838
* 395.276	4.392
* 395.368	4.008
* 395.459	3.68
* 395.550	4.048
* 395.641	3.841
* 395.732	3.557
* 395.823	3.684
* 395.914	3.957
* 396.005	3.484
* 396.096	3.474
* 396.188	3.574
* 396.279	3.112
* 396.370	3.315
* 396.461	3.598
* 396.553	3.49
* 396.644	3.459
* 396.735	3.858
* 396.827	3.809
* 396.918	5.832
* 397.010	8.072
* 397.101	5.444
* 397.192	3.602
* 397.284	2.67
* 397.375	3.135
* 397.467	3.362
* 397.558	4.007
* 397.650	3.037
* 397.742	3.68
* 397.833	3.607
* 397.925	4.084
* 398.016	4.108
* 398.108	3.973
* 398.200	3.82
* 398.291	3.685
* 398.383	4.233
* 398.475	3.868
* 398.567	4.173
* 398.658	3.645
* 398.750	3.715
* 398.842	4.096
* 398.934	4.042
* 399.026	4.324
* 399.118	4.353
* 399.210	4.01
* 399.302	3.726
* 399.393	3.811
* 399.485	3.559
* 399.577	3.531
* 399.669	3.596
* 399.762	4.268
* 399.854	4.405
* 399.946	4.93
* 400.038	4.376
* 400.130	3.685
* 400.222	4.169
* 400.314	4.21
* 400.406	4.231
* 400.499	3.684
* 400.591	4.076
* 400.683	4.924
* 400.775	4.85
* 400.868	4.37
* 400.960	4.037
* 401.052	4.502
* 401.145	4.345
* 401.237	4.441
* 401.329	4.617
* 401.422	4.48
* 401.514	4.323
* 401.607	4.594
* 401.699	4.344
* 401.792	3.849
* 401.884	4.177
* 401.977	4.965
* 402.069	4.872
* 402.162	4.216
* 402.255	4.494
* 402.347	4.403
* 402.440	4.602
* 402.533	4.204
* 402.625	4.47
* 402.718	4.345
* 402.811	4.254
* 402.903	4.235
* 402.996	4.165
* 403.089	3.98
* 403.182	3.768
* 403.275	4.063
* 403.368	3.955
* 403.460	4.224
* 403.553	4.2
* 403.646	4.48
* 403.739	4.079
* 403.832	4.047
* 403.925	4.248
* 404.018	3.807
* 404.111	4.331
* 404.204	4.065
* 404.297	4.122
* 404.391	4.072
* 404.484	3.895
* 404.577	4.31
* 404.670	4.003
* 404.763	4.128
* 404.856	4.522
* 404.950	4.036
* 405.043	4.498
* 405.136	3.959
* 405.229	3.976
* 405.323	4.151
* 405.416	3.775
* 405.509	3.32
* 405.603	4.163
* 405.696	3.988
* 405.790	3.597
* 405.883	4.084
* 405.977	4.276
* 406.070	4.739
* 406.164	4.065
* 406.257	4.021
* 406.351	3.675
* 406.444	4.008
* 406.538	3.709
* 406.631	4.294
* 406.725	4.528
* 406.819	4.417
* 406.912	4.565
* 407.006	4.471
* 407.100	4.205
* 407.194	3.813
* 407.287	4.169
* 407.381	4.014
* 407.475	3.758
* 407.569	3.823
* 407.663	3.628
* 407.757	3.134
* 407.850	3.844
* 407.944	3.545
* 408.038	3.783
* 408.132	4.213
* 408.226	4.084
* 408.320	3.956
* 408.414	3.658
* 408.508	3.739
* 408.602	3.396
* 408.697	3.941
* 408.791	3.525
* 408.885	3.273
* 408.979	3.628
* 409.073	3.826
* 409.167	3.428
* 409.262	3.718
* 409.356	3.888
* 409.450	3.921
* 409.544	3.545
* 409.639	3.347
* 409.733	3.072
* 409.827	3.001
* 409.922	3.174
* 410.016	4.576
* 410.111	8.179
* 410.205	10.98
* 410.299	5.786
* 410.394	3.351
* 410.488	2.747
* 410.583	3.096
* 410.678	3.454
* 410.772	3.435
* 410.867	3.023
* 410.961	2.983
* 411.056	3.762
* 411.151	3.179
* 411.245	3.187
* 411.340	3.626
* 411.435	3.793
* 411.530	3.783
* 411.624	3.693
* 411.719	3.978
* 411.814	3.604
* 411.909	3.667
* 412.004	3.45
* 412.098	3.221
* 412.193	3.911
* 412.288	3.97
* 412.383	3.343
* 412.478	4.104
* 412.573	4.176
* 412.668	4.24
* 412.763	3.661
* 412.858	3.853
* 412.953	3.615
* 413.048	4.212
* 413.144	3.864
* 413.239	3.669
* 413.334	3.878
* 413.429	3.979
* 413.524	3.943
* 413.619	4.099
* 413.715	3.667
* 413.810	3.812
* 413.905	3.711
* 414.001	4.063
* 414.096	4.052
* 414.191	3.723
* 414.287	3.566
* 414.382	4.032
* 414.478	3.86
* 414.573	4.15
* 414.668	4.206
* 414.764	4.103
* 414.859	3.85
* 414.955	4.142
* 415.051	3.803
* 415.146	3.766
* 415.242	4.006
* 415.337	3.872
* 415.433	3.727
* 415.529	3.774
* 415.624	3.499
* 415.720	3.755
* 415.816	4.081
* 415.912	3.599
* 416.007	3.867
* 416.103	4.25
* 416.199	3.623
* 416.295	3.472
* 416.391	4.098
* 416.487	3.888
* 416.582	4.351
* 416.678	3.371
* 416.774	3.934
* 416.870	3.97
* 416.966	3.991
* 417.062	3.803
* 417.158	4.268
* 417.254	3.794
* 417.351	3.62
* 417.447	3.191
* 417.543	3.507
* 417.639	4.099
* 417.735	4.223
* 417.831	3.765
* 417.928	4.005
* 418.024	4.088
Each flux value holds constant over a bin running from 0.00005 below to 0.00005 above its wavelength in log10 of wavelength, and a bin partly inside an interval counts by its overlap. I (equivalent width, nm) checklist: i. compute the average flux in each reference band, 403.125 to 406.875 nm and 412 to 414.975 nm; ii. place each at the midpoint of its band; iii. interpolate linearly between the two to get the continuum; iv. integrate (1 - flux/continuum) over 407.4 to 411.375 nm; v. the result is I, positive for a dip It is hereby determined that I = 0.10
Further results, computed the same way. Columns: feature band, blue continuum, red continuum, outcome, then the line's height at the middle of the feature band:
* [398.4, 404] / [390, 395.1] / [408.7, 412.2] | -0.38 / 3.94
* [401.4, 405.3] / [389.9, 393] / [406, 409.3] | -0.29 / 3.94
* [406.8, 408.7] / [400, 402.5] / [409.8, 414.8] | 0.10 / 4.13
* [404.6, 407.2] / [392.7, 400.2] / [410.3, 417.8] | -0.18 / 3.85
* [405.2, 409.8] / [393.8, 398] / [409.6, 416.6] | 0.07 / 3.93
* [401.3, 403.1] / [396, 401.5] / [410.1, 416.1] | -0.16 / 4.02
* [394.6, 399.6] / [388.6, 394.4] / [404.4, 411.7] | 0.15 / 4.04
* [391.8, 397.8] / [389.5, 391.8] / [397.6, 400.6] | 0.09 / 3.99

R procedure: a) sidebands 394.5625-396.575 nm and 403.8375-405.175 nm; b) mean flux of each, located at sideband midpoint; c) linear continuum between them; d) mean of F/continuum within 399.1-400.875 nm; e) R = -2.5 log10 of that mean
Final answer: -0.05 mag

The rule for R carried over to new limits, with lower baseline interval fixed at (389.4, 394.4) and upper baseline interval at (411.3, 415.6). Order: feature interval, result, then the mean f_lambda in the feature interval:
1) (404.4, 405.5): -0.05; 4.09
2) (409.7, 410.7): -0.22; 4.73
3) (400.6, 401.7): -0.15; 4.48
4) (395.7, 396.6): 0.12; 3.52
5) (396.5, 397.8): -0.04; 4.1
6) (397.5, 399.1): 0.01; 3.89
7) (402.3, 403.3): -0.09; 4.23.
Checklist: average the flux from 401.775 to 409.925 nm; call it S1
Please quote 4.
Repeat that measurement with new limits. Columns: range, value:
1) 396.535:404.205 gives 4.17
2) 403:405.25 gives 4.12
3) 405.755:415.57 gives 3.92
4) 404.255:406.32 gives 4.07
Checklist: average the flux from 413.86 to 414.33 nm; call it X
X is 3.82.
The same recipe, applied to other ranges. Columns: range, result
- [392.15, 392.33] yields 4.12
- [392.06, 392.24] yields 4.16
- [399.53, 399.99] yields 4.13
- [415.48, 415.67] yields 3.65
